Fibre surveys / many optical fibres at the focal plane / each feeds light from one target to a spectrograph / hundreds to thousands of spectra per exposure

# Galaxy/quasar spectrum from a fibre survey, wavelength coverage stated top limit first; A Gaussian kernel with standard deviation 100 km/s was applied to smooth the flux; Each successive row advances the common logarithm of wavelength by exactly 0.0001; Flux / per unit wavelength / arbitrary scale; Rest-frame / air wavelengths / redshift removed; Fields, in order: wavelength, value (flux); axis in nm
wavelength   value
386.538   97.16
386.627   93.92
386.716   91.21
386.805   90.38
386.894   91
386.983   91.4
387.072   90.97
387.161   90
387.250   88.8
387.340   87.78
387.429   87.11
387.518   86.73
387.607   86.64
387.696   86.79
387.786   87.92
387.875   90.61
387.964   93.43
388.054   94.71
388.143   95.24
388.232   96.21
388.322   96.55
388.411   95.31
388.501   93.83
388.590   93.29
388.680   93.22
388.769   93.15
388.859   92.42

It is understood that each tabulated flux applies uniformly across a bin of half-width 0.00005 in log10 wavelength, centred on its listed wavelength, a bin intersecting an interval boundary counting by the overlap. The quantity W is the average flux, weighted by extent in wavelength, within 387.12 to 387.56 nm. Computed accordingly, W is 88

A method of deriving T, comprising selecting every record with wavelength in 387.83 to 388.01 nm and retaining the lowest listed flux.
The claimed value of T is 90.61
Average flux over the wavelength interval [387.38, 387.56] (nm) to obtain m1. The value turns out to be 87.1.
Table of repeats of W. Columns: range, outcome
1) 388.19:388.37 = 96.3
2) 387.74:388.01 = 90.4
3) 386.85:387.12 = 91.2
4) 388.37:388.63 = 94.1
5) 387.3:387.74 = 87.2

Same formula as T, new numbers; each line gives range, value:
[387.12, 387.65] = 86.64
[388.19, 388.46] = 95.31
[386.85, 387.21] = 90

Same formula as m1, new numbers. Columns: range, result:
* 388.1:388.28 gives 95.6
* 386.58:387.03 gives 91.7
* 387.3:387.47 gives 87.5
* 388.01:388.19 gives 95.4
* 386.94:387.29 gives 90.4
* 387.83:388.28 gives 94.1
